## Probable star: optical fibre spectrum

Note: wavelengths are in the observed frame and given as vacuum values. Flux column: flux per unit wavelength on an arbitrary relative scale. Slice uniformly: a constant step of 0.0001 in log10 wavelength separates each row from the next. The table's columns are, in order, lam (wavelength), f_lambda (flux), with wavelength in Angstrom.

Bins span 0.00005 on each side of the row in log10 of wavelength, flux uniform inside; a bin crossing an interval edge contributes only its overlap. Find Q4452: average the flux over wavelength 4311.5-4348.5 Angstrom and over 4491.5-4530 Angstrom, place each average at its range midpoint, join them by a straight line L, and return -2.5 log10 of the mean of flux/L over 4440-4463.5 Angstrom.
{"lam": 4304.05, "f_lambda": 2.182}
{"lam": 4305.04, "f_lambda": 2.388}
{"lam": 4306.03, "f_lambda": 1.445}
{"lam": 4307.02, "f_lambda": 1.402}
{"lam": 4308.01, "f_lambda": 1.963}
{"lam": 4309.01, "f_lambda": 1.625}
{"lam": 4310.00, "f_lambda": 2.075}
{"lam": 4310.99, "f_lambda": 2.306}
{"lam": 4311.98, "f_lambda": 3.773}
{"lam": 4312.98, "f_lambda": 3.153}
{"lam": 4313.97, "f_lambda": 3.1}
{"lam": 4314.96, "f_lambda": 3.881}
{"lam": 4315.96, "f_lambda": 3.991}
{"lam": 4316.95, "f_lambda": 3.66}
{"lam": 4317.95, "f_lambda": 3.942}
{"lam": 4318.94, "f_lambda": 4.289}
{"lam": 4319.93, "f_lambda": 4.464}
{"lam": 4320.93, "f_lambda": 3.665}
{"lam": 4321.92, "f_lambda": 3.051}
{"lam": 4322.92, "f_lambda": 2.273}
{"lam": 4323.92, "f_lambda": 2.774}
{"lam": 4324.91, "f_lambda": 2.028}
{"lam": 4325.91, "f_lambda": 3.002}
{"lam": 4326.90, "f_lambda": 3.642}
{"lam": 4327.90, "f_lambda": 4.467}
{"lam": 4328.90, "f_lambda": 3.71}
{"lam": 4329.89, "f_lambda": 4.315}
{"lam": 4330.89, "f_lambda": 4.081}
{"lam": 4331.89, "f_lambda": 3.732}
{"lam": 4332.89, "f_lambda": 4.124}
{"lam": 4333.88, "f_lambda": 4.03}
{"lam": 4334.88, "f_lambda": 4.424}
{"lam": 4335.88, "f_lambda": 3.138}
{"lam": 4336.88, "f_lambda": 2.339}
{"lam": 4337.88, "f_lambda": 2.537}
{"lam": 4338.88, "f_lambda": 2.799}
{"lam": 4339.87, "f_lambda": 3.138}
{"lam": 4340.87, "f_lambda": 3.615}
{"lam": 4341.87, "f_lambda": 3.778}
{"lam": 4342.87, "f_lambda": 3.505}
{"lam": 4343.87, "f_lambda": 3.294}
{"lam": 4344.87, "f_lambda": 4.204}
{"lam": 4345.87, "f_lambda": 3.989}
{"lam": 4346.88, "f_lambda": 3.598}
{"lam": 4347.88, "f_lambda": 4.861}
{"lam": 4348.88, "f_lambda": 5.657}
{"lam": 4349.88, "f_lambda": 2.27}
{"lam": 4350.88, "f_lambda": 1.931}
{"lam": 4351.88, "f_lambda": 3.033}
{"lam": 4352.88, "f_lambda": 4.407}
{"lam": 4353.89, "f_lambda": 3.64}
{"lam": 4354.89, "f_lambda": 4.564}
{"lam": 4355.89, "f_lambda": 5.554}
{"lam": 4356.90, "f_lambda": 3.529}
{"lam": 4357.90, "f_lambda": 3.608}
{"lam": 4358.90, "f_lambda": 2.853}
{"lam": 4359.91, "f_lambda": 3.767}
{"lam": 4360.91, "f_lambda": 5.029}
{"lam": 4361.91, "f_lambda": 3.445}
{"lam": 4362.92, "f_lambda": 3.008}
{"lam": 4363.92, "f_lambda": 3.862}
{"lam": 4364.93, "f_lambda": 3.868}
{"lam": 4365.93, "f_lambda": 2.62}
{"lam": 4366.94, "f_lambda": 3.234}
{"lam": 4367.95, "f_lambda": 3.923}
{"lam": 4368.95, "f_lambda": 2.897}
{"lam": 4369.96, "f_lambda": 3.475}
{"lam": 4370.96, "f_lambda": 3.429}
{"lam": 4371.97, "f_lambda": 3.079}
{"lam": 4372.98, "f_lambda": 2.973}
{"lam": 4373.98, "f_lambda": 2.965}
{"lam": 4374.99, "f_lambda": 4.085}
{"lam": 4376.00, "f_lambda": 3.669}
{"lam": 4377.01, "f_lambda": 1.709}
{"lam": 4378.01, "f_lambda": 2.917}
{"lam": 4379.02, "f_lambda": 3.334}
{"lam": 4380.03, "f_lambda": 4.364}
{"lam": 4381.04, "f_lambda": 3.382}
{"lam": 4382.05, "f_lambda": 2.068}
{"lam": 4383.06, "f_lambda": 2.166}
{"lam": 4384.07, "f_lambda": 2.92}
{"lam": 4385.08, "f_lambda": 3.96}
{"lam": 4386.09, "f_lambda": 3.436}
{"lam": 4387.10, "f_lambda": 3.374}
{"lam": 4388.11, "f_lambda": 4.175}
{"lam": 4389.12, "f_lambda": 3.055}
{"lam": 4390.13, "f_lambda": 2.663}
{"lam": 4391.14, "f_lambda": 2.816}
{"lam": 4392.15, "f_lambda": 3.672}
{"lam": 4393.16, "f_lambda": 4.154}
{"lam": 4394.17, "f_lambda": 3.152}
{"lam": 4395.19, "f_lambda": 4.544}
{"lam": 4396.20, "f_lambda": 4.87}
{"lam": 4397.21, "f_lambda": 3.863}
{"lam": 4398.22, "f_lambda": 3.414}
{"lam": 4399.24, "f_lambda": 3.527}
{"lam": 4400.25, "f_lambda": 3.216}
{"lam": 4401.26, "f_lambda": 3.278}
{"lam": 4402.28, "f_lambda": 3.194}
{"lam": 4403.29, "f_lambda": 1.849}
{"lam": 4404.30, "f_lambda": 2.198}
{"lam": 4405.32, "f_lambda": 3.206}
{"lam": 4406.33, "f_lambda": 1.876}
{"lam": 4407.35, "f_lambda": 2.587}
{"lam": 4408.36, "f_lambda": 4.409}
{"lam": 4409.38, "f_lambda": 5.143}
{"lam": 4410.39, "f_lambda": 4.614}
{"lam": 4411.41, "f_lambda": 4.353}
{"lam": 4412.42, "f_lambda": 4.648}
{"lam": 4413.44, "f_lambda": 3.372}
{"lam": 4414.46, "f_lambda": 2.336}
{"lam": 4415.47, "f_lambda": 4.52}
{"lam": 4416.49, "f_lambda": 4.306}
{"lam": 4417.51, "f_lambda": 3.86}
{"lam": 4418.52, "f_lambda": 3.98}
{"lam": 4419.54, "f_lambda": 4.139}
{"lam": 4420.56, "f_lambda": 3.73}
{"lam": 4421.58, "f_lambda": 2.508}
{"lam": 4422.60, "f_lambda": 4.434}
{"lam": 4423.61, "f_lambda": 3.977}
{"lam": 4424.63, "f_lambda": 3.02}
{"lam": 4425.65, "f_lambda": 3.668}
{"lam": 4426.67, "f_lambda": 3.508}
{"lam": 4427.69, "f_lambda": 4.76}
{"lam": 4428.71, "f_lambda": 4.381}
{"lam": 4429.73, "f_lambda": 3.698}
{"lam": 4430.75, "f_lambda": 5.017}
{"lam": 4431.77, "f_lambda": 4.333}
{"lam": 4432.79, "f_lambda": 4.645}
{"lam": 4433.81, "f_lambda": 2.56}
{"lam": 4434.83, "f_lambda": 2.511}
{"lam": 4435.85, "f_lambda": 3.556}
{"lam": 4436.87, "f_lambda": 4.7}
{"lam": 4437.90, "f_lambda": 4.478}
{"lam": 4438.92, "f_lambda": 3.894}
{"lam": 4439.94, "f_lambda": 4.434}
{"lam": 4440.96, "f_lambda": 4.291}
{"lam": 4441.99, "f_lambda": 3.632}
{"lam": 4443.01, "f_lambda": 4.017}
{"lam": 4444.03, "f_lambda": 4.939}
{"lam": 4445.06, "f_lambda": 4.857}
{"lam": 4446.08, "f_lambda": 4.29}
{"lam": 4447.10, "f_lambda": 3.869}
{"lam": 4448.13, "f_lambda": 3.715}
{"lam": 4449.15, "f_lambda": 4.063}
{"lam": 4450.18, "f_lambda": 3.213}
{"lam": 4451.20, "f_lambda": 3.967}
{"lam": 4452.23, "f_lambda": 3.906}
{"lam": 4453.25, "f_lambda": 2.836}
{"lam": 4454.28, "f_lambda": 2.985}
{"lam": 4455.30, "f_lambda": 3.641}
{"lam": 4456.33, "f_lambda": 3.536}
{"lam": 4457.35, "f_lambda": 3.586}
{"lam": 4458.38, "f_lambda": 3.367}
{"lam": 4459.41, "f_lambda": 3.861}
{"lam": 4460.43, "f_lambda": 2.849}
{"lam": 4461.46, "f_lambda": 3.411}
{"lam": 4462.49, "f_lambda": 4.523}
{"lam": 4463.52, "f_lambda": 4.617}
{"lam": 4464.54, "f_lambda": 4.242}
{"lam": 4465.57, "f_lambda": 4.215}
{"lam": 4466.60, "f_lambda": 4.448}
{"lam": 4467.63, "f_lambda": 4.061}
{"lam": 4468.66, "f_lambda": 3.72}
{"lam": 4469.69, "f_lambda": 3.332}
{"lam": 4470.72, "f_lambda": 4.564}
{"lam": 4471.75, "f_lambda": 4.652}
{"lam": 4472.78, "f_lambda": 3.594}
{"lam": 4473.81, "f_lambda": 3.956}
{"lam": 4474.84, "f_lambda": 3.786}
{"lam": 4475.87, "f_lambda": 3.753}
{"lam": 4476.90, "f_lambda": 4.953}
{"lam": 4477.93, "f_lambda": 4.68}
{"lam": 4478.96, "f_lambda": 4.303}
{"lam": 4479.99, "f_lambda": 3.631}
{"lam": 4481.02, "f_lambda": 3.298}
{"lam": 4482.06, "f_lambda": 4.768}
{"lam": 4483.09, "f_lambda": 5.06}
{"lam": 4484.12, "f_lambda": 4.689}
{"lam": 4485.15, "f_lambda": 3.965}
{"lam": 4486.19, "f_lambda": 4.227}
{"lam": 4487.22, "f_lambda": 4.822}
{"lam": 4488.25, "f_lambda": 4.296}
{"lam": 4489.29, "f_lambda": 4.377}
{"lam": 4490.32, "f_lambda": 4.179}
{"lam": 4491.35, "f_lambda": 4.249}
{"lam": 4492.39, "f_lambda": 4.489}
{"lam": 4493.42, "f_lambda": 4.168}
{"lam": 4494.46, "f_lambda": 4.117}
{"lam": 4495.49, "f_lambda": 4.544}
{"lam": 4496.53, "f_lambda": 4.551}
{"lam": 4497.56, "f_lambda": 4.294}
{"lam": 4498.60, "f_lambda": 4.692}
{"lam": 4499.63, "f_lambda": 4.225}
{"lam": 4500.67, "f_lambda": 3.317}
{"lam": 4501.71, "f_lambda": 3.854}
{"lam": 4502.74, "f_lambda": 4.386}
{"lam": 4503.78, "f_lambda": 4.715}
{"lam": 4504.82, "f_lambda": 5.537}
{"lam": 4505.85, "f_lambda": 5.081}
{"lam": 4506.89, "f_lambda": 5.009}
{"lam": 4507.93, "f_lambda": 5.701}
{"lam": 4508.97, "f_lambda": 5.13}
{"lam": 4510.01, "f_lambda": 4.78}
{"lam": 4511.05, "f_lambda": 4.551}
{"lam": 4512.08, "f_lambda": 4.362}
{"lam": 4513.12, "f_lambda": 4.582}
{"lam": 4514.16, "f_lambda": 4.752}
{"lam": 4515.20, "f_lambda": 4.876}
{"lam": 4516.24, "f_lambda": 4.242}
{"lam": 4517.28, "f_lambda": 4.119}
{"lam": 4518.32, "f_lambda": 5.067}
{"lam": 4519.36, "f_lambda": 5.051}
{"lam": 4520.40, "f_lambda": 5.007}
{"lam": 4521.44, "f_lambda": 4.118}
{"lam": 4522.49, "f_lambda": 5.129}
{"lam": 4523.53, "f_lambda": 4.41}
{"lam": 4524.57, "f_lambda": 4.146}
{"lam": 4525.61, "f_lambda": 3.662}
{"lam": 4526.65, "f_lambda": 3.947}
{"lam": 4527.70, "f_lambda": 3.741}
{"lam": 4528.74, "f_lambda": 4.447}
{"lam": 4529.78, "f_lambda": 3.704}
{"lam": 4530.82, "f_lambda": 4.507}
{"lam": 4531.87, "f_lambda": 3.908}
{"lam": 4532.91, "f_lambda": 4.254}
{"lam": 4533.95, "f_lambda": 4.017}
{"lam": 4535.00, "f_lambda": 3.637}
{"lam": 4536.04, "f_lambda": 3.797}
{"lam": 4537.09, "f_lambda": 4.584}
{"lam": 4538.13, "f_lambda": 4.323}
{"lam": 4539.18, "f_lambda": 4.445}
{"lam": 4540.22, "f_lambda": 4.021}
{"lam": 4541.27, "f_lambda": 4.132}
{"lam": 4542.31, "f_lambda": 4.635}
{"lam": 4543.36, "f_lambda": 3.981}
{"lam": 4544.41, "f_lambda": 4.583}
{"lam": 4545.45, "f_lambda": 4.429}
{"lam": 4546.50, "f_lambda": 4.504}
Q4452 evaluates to 0.10 mag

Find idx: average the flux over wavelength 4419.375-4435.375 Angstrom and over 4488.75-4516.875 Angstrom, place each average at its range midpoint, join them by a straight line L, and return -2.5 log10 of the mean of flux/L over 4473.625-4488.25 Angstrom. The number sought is 0.01 mag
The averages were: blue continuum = 3.8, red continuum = 4.55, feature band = 4.29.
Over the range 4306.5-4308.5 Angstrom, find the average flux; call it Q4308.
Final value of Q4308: 1.68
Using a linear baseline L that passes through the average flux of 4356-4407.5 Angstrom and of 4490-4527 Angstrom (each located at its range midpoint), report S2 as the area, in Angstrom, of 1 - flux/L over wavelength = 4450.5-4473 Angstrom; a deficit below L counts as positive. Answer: 1.53 Angstrom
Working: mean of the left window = 3.32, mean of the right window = 4.53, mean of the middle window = 3.81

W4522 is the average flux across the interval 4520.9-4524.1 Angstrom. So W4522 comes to 4.54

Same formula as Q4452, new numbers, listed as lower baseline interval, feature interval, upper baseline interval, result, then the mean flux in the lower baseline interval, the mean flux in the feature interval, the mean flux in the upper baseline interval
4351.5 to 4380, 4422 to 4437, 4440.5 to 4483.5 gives -0.02 mag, 3.53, 3.89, 3.97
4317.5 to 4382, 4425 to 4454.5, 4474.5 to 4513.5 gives 0.04 mag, 3.53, 3.96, 4.45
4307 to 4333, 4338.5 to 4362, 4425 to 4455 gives -0.09 mag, 3.3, 3.76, 3.95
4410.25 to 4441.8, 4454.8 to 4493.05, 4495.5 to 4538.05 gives 0.03 mag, 3.93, 4.1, 4.45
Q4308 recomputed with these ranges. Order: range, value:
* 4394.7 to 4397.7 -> 4.43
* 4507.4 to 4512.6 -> 4.91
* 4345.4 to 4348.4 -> 4.15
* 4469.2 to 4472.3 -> 4.18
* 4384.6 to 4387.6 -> 3.59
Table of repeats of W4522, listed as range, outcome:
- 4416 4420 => 4.07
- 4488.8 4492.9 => 4.33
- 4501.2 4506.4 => 4.72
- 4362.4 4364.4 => 3.43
